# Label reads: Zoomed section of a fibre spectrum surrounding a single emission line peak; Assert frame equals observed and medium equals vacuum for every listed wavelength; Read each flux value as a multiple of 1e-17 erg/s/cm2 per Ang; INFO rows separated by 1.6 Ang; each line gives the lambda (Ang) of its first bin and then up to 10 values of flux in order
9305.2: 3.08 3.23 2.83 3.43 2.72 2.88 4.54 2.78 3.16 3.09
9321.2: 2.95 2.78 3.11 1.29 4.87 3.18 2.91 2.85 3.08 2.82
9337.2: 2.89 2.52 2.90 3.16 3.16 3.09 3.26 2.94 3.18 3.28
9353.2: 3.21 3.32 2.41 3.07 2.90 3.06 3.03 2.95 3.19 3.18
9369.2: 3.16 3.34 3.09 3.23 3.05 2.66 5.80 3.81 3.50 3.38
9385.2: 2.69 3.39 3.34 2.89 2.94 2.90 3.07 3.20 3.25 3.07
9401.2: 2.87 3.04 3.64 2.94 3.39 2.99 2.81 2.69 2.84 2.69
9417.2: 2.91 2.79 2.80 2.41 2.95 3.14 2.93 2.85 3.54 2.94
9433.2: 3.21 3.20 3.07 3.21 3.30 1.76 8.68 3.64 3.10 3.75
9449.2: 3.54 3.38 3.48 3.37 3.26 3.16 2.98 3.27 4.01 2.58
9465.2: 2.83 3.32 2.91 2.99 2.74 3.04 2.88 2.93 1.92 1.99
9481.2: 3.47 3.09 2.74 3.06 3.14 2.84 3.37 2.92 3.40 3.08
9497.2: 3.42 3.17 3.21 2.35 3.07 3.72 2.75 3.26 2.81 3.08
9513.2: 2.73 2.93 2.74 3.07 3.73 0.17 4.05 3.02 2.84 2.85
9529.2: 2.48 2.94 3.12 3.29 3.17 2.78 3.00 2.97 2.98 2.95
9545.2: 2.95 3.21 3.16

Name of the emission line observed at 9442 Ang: [N II] 6583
